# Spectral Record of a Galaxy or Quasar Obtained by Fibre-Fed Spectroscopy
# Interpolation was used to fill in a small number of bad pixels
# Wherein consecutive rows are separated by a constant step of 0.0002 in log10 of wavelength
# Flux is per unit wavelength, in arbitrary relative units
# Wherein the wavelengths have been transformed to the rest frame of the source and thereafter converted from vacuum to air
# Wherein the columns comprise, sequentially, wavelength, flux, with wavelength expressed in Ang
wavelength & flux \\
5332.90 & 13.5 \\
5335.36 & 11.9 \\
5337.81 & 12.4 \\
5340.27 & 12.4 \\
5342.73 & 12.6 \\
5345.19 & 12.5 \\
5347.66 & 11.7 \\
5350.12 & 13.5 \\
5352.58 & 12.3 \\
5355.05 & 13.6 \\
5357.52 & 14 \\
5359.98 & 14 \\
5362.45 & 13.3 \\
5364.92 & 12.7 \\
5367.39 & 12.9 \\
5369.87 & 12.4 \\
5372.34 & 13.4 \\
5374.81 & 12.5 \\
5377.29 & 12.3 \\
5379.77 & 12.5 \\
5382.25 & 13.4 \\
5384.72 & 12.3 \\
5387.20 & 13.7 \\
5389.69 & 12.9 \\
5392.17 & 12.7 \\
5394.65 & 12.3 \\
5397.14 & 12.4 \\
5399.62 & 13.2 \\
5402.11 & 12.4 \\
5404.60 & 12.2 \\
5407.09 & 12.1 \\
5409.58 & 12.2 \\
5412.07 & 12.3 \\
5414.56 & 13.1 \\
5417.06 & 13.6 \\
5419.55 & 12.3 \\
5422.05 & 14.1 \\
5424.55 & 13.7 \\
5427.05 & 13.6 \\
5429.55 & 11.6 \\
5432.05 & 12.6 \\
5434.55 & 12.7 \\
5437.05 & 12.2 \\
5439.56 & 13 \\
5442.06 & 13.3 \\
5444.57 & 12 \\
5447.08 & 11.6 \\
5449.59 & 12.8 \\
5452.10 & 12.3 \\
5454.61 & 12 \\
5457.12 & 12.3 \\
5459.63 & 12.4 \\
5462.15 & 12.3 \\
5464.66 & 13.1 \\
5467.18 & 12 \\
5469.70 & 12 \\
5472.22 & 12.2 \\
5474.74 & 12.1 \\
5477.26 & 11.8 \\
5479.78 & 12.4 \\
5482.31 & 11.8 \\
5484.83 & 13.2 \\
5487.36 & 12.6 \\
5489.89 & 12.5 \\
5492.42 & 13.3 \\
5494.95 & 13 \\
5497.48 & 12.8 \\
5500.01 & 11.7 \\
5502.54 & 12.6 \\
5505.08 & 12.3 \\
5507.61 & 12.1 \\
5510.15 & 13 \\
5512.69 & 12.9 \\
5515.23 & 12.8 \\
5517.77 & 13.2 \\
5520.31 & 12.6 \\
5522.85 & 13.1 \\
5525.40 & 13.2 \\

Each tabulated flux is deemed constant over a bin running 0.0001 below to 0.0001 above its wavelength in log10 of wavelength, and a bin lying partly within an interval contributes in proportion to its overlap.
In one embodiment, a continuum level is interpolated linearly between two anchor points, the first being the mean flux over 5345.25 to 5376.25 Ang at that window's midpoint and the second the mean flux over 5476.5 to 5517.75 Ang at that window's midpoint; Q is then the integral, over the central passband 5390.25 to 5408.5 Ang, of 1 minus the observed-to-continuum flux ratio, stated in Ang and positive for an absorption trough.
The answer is 0.56 Ang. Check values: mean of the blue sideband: 13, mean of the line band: 12.5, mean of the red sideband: 12.6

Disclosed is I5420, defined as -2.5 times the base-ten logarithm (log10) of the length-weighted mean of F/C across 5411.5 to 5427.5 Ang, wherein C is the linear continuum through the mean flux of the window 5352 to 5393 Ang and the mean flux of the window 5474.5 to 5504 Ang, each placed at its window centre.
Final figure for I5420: -0.04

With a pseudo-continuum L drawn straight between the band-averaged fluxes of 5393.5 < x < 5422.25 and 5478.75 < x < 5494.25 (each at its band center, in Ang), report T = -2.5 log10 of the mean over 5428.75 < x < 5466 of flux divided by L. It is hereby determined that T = 0.02 mag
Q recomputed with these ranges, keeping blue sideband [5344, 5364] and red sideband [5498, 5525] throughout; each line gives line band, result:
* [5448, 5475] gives 1.01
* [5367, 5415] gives 1.30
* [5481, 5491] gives 0.16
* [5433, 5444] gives 0.10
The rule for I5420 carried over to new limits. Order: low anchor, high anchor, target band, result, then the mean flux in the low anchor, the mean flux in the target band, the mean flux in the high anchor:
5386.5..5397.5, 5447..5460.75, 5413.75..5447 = -0.03 mag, 12.8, 12.9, 12.3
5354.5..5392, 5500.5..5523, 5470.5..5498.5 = 0.02 mag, 13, 12.5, 12.7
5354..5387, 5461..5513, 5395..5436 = 0.01 mag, 13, 12.7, 12.5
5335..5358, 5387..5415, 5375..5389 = -0.02 mag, 12.7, 12.8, 12.6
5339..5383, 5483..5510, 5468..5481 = 0.05 mag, 12.9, 12.1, 12.6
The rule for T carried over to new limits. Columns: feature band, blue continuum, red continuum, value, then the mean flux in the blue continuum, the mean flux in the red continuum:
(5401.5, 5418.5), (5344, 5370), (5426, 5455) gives 0.01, 13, 12.5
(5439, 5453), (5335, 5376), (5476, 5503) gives 0.01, 12.9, 12.5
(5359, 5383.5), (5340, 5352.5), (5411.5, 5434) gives -0.02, 12.5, 13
